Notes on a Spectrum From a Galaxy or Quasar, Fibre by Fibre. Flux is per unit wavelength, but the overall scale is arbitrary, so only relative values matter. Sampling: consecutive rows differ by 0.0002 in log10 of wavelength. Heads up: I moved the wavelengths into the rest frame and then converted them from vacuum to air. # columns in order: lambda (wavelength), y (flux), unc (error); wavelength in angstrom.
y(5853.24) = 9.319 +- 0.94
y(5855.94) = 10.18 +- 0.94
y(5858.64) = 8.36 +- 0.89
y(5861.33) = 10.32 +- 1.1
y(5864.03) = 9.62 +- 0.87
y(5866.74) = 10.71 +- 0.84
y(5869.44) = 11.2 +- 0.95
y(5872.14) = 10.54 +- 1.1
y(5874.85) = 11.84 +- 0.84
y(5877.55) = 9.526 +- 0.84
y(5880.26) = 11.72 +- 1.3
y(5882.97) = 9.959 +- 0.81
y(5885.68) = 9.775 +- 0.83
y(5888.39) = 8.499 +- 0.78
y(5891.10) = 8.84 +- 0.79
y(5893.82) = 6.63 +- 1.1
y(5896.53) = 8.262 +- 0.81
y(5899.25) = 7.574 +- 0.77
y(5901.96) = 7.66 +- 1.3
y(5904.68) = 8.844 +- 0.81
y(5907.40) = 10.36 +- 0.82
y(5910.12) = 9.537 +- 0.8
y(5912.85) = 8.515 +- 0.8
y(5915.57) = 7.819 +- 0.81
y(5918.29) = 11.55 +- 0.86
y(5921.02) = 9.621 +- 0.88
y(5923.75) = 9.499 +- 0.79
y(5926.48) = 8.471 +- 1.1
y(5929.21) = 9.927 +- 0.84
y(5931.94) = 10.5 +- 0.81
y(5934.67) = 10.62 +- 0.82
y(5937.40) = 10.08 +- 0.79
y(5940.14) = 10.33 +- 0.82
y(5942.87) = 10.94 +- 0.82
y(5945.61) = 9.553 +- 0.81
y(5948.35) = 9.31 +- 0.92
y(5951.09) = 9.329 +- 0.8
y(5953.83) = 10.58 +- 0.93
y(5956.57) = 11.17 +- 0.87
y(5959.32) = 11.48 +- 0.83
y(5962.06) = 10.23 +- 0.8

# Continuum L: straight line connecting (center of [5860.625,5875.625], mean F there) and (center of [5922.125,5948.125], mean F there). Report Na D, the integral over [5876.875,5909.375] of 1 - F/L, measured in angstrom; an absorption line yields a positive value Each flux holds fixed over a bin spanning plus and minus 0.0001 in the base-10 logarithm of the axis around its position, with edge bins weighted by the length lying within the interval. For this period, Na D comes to 4.50 angstrom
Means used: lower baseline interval 10.7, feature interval 8.97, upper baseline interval 9.96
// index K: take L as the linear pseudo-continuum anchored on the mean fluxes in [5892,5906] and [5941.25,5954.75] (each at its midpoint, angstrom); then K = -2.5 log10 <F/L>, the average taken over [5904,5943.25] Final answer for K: -0.10 mag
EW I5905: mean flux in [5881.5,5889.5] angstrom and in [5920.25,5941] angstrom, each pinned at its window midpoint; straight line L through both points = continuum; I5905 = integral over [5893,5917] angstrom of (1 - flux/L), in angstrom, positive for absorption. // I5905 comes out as 3.1 angstrom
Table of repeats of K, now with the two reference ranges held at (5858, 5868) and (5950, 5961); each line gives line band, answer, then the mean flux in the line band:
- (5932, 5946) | 0.014 mag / 10.4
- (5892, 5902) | 0.317 mag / 7.58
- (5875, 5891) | 0.006 mag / 9.96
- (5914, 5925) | 0.081 mag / 9.6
